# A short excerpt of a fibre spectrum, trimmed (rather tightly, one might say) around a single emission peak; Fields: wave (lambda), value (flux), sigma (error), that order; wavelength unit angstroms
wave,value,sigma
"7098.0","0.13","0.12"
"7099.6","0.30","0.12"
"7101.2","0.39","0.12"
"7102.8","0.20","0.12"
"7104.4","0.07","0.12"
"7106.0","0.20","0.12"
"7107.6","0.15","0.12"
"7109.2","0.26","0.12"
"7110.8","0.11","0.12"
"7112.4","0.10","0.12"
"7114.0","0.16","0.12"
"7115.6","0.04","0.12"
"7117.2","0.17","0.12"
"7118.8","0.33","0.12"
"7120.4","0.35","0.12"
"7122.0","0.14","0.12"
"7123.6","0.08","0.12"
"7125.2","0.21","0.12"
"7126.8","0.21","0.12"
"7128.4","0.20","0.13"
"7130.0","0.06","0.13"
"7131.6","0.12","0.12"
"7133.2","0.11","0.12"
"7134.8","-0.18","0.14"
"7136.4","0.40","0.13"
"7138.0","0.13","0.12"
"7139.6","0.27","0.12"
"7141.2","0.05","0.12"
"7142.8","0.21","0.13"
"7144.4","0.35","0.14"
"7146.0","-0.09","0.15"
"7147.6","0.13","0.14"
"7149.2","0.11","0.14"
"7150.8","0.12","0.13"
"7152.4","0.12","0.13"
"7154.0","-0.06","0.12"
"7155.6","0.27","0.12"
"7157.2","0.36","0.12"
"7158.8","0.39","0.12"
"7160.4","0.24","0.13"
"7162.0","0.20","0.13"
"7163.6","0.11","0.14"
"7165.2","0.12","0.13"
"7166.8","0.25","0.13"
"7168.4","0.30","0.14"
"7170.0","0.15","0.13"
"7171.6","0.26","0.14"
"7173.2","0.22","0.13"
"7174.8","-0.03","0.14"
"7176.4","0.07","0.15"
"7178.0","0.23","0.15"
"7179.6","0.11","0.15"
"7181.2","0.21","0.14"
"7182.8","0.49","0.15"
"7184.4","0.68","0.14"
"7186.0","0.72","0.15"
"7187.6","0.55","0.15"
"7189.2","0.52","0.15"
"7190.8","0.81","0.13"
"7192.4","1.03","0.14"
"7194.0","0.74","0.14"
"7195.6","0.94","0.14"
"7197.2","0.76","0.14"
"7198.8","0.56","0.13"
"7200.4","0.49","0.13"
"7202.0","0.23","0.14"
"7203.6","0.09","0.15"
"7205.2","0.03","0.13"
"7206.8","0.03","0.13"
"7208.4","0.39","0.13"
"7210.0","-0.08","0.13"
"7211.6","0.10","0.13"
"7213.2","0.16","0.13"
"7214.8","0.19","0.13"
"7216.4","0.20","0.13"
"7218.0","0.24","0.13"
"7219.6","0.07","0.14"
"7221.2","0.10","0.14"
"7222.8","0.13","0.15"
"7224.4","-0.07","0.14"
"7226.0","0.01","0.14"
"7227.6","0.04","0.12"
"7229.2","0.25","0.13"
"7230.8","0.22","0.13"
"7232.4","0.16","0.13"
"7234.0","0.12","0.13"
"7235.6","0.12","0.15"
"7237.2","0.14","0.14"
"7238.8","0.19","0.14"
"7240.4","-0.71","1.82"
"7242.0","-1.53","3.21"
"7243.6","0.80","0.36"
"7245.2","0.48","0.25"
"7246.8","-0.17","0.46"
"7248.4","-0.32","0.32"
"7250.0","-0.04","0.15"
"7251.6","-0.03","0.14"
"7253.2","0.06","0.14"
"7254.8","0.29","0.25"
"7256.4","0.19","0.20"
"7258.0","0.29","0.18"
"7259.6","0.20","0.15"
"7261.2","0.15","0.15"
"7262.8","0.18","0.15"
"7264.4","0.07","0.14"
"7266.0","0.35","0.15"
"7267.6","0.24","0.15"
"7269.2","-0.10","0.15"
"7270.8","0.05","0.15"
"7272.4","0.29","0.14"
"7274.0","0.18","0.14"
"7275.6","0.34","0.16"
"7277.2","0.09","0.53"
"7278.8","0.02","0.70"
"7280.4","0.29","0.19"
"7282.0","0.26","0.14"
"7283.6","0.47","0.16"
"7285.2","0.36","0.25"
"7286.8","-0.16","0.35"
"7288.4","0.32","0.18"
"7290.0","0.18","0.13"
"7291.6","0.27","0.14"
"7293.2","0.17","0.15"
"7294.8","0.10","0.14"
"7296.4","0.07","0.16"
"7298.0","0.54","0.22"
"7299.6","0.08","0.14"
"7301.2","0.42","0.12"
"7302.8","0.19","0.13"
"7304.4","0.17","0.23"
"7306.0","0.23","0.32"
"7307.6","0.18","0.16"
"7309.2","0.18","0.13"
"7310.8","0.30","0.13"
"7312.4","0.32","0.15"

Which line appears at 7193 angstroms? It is [O II] 3727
